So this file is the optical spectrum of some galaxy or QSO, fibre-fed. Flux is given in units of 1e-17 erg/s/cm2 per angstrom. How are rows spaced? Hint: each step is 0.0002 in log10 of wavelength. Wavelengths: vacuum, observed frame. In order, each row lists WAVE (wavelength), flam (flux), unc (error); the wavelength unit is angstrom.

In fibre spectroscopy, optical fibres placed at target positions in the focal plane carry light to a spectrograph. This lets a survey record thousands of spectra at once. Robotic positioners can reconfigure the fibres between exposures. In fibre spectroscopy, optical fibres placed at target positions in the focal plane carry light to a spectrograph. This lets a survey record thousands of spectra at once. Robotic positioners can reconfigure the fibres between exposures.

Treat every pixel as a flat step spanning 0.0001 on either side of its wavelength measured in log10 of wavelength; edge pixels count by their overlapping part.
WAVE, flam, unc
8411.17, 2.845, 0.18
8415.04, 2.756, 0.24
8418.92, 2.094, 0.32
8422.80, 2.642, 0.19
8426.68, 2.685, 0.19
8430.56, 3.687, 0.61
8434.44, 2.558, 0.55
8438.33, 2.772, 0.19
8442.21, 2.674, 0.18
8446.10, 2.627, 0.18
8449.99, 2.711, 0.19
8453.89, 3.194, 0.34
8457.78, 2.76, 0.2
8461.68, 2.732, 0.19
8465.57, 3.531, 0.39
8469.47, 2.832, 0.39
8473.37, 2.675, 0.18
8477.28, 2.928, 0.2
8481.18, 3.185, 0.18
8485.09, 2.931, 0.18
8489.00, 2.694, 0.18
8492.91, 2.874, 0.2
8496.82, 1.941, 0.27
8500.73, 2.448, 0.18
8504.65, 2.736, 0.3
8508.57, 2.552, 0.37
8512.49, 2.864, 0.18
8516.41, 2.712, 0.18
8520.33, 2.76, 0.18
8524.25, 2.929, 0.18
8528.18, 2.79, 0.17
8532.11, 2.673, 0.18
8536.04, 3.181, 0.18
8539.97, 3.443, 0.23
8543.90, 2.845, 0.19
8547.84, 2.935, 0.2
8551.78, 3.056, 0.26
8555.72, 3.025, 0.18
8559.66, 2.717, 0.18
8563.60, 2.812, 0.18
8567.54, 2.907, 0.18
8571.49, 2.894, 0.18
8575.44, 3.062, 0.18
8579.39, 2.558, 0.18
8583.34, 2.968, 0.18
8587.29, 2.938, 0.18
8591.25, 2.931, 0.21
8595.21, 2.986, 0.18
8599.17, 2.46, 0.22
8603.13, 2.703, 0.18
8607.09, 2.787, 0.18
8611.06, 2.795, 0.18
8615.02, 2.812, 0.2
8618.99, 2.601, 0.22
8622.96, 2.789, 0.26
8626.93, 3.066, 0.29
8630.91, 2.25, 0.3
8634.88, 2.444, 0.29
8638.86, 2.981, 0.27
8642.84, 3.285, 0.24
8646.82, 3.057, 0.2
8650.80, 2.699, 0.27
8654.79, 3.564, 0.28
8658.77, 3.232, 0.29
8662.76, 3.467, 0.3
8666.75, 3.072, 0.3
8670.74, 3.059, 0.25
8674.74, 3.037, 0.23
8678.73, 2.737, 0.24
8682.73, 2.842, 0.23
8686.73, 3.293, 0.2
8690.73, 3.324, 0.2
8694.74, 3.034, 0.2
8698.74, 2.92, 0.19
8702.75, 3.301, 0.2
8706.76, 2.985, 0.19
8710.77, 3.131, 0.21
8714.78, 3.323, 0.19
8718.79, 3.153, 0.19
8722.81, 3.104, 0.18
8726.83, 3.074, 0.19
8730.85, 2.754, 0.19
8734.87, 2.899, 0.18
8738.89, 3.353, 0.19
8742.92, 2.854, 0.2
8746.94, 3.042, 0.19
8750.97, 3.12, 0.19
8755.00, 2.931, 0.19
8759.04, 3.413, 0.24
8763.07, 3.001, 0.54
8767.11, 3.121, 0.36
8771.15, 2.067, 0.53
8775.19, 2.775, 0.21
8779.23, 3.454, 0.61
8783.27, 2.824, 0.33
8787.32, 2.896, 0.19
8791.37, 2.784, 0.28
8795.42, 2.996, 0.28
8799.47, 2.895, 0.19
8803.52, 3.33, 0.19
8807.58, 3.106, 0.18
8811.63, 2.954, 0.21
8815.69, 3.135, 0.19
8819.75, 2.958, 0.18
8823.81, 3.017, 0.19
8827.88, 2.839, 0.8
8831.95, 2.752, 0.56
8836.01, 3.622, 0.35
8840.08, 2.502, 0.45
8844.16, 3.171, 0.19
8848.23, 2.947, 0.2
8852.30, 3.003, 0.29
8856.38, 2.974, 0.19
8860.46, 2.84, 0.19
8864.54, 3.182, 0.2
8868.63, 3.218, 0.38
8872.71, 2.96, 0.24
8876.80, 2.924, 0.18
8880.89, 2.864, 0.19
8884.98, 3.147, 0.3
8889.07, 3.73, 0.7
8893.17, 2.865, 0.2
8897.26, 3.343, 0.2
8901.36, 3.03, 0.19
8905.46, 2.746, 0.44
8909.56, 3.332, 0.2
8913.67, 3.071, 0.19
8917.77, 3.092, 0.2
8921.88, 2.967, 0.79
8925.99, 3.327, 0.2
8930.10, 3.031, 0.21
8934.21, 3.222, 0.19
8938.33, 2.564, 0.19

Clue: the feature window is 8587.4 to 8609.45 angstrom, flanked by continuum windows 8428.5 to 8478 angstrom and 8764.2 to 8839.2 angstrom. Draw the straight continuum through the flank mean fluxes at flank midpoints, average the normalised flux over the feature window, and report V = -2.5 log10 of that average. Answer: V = 0.05 mag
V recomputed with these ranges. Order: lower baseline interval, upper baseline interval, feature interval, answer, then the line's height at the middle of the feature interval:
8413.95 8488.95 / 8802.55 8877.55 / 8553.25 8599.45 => 0.01 mag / 2.9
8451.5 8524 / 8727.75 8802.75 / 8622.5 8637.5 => 0.10 mag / 2.88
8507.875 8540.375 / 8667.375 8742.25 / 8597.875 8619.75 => 0.10 mag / 2.96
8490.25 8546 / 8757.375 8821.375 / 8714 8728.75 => -0.08 mag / 2.93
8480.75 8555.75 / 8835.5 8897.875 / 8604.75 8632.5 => 0.06 mag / 2.89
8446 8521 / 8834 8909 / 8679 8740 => -0.05 mag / 2.95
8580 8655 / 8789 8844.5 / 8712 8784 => -0.03 mag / 2.94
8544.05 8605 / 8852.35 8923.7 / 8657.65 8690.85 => -0.06 mag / 2.93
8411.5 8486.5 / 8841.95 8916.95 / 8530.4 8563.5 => -0.03 mag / 2.89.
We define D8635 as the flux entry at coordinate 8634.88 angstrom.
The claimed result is 2.444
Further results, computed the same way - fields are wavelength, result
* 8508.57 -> 2.552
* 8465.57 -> 3.531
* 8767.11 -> 3.121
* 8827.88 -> 2.839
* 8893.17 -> 2.865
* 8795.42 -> 2.996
